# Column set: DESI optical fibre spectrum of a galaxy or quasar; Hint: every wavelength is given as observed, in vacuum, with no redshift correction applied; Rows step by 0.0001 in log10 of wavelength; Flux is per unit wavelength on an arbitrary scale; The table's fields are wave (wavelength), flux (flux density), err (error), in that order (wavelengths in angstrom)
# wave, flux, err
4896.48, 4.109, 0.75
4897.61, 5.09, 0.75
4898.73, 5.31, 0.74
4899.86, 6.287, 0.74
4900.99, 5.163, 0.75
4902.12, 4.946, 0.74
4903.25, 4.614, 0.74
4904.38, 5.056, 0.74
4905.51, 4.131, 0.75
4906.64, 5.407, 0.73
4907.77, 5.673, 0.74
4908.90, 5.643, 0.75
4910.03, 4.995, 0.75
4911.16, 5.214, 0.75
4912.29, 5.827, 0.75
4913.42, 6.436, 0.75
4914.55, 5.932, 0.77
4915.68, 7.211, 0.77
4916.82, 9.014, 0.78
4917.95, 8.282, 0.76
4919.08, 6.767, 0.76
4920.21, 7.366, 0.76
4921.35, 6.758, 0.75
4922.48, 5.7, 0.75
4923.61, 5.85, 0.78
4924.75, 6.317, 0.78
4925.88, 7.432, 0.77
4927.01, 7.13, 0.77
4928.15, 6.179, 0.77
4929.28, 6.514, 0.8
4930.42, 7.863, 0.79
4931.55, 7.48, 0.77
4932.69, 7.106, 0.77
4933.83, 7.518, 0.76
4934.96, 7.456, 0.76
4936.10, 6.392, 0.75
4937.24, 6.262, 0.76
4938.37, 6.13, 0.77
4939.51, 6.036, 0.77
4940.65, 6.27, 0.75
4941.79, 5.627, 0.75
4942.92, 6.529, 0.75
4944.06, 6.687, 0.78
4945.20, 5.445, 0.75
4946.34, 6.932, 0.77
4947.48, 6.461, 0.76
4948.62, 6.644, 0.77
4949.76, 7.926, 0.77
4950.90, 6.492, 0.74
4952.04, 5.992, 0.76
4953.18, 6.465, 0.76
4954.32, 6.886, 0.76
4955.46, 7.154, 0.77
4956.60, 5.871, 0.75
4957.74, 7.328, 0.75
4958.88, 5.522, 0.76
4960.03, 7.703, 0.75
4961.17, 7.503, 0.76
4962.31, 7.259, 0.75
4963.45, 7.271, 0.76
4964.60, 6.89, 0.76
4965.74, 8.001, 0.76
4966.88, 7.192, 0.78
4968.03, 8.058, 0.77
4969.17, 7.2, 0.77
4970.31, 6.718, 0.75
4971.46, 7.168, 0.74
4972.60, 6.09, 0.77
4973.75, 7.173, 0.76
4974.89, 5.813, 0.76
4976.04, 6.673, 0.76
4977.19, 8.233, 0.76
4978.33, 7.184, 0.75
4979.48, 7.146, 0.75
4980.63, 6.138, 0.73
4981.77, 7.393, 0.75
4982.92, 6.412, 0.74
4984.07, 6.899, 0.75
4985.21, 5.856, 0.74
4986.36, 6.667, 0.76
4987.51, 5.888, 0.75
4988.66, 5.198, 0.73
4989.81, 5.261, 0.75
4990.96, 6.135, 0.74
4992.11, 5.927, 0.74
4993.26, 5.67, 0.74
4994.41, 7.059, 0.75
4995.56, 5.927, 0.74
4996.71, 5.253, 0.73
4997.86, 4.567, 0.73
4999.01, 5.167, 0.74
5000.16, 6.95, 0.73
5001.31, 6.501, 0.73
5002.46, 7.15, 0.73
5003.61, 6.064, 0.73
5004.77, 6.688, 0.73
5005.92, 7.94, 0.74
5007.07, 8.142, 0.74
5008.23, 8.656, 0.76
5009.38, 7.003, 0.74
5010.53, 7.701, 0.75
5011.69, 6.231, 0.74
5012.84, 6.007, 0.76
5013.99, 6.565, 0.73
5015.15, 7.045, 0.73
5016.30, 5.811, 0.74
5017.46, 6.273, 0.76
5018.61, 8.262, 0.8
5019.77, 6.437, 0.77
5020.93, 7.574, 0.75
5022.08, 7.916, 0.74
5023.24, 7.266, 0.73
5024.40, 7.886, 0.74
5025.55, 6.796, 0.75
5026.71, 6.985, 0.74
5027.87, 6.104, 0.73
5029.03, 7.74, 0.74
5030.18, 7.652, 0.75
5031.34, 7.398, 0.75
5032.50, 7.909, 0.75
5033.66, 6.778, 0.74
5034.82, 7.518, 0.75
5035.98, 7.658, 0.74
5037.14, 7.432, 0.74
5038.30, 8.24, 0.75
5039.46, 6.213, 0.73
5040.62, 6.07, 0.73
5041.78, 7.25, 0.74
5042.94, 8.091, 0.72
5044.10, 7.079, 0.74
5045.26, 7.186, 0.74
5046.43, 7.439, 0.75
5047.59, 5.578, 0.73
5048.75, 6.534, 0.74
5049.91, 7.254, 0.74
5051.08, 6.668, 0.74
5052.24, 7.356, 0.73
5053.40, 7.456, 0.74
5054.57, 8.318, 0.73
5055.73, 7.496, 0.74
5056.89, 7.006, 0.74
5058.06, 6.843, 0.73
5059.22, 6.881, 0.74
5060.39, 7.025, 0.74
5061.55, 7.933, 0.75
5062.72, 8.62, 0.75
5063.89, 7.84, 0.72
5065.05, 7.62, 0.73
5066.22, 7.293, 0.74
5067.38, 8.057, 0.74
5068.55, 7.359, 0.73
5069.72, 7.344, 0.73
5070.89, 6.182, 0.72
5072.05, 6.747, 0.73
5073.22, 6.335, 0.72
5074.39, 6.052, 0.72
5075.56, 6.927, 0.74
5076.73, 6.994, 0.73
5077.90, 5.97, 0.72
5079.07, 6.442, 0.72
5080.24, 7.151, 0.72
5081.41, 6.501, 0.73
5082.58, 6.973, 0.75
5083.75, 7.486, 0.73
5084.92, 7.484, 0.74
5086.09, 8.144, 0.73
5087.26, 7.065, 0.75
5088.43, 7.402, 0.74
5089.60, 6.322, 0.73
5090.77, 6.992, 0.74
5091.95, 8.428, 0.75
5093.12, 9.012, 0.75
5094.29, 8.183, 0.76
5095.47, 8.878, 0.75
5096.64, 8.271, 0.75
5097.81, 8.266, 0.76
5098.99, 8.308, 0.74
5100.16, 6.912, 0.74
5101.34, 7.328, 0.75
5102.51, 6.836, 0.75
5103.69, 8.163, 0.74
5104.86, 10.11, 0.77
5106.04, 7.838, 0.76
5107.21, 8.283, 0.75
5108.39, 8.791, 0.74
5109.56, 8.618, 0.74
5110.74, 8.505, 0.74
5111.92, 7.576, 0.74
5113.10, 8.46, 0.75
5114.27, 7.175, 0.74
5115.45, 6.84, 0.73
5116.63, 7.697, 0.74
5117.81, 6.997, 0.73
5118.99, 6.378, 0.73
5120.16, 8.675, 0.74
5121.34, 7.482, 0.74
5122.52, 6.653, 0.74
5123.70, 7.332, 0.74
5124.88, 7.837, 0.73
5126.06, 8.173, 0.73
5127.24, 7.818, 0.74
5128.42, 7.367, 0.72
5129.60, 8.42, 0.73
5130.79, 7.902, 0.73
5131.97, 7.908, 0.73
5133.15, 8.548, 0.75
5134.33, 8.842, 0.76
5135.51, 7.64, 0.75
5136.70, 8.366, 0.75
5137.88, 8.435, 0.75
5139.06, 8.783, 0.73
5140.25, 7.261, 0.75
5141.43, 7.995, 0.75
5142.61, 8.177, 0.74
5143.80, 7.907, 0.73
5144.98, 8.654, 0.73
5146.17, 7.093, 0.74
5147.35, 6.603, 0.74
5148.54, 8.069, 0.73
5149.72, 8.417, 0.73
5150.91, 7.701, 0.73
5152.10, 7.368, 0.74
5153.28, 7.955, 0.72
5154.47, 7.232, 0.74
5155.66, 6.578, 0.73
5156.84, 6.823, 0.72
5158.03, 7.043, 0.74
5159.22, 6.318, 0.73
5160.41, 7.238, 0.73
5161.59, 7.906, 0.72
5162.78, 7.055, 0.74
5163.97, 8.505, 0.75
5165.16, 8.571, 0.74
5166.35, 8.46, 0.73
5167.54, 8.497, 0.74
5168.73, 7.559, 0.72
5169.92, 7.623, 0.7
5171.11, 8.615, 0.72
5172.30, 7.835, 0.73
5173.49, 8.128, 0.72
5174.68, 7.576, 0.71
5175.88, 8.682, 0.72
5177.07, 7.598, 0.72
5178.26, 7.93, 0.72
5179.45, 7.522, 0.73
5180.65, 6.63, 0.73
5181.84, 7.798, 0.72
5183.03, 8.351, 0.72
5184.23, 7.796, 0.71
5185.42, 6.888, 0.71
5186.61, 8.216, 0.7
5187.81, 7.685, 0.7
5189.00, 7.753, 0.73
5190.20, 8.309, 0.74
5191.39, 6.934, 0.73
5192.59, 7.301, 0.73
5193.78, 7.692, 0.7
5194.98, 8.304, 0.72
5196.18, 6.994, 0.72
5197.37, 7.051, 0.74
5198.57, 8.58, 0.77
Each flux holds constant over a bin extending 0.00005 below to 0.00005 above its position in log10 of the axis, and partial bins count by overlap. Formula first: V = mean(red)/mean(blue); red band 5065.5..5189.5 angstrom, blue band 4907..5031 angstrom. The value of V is 1.1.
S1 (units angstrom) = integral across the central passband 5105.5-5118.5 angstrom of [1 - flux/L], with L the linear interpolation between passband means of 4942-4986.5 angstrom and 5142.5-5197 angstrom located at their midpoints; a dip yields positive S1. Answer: -0.8 angstrom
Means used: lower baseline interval 6.84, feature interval 7.88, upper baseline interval 7.69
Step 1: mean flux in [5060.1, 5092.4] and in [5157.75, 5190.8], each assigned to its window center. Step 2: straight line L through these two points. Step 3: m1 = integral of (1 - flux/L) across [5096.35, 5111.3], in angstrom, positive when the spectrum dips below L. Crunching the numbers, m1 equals -1.68 angstrom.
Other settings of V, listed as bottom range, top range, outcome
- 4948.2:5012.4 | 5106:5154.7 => 1.17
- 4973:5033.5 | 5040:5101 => 1.08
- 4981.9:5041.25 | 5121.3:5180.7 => 1.15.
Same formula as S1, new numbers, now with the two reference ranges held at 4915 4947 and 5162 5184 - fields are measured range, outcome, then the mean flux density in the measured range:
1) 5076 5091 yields 1.0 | 7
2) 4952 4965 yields 0.1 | 6.85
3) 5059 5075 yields 0.4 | 7.24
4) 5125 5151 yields -0.8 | 8.01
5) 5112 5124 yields 0.5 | 7.38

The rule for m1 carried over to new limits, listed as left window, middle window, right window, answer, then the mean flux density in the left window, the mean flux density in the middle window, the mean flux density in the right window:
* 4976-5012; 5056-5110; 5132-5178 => -1.8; 6.55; 7.5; 7.84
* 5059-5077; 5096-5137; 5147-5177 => -2.4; 7.21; 7.89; 7.7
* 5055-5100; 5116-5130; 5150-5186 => -0.1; 7.36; 7.56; 7.67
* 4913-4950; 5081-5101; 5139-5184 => -0.7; 6.77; 7.69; 7.73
